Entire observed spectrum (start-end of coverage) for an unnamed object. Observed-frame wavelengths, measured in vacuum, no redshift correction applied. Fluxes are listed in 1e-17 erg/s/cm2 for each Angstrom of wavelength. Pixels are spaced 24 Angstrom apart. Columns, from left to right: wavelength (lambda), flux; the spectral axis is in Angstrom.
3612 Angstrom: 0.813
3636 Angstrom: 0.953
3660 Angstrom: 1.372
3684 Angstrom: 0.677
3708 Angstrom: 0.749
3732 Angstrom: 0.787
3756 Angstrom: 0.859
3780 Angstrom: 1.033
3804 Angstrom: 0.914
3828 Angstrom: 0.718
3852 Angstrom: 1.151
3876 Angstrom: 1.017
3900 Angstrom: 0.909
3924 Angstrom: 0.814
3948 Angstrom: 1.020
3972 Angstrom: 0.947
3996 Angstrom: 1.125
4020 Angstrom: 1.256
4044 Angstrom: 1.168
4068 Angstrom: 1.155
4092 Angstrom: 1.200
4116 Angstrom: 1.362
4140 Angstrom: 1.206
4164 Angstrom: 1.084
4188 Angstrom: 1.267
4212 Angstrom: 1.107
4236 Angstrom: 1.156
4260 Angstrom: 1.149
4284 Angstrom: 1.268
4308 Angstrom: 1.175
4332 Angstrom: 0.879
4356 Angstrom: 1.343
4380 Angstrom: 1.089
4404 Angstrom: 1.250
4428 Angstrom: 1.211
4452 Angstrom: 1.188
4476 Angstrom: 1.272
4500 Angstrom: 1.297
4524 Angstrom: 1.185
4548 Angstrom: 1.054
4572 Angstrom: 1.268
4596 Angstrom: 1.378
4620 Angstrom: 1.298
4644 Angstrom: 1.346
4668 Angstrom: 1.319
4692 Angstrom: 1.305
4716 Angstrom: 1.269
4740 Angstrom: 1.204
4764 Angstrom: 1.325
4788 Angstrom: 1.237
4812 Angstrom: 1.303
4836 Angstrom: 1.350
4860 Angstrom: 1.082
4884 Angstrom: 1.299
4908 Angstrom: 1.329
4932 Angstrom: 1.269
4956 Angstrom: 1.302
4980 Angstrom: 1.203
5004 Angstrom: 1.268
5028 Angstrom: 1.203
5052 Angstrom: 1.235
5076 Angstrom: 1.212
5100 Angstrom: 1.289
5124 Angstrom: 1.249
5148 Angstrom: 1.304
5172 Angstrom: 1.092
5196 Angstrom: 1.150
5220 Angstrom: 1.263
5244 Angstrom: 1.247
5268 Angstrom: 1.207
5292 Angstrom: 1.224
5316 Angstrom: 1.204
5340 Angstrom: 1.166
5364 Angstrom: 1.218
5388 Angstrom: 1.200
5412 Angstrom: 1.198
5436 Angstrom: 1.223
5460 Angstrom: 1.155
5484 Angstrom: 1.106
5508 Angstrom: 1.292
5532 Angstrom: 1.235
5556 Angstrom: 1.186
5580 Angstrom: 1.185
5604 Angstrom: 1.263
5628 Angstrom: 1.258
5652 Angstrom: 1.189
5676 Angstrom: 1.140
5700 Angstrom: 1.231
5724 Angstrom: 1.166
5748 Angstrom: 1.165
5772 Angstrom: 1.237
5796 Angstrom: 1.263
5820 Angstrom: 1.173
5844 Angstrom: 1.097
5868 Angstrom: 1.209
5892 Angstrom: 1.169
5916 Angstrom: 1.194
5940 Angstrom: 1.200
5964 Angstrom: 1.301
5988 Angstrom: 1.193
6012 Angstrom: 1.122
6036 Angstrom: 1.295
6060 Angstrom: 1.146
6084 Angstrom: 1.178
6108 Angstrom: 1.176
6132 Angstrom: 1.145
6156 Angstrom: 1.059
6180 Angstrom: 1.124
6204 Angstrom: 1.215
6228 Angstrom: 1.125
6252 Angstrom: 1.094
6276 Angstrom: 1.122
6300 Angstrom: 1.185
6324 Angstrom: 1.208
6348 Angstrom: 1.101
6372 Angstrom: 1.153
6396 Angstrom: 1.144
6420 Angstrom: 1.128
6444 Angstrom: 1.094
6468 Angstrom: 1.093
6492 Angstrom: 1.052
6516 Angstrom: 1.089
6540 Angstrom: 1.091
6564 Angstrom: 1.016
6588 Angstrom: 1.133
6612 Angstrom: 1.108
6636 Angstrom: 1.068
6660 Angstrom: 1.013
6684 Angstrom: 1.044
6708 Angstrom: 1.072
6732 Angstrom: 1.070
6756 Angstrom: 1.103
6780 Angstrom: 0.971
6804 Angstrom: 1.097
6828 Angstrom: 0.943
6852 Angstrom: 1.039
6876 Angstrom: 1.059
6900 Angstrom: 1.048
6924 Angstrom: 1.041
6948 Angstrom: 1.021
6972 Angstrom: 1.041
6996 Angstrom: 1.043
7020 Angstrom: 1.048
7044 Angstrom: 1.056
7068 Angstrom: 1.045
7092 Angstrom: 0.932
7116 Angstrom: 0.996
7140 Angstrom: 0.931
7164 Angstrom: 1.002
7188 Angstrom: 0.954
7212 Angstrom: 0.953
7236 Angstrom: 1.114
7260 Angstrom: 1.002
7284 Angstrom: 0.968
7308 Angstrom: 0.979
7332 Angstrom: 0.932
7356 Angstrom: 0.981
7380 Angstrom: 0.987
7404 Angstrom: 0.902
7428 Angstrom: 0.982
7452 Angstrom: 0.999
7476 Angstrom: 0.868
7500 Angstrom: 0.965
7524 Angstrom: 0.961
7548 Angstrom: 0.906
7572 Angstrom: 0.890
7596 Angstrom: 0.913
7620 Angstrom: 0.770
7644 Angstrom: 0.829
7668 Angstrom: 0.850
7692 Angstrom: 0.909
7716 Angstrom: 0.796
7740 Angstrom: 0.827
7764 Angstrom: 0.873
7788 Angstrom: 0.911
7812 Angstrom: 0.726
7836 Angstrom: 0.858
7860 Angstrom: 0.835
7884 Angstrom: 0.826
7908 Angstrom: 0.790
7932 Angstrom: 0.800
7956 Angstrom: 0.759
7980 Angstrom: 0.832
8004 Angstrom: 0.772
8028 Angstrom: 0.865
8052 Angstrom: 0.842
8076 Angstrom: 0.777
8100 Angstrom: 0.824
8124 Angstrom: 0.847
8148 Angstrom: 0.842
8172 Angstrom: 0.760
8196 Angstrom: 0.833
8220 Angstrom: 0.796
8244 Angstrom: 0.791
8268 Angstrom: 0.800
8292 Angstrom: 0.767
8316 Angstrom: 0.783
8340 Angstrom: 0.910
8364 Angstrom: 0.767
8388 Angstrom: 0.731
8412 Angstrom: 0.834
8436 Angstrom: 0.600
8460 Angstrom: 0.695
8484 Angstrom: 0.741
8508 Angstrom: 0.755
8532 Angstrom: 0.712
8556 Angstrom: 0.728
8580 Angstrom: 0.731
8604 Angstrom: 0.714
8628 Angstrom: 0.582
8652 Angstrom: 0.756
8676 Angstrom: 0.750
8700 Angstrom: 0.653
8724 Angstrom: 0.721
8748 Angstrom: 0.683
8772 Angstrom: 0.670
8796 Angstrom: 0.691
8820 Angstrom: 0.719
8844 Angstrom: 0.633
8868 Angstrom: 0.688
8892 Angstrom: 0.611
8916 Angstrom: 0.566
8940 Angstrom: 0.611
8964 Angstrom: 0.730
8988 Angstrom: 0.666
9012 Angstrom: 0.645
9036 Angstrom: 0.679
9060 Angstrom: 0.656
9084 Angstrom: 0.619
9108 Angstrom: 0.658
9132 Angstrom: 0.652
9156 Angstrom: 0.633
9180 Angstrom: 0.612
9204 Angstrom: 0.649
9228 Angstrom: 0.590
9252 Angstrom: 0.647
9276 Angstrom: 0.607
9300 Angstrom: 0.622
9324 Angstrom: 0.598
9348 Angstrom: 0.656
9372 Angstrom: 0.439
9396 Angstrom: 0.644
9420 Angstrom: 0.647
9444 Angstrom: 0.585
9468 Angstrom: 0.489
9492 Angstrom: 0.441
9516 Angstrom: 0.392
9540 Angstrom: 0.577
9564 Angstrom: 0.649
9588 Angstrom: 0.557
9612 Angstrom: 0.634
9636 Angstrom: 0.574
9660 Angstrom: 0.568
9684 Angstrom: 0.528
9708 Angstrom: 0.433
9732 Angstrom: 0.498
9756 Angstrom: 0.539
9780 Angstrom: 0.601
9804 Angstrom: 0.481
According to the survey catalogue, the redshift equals 0.00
